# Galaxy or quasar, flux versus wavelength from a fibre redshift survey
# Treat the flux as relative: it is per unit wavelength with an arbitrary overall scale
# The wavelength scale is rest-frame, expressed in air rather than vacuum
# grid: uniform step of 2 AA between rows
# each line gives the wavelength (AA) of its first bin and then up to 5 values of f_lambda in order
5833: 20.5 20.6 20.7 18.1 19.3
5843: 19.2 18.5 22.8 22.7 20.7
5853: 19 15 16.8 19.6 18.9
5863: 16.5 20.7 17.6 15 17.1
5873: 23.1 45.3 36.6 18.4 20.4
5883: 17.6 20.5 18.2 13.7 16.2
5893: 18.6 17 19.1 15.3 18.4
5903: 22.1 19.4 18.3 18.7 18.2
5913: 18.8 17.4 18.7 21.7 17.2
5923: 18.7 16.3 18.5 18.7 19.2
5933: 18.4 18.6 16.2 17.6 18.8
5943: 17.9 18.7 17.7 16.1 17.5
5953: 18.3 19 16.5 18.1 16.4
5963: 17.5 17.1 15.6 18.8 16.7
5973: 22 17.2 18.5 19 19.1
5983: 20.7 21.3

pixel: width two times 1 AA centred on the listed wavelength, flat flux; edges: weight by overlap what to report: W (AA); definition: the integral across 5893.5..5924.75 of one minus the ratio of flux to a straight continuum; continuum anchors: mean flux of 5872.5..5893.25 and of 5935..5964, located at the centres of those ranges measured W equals 3.2 AA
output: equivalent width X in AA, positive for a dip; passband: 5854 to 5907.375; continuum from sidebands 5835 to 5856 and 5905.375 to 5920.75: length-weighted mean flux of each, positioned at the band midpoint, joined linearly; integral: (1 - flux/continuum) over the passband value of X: -1.82 AA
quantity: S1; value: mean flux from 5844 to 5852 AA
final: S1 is 21.2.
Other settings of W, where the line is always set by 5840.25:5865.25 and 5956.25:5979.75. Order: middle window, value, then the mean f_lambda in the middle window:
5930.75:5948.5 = 0.10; 18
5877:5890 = -0.52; 19.6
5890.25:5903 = 0.56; 17.8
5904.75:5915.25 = 0.00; 18.5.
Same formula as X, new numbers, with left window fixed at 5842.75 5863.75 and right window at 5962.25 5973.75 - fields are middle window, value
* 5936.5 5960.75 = 0.52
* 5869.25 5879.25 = -4.76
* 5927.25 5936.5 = -0.16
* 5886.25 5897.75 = 0.99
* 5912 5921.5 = -0.22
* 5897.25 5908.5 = -0.10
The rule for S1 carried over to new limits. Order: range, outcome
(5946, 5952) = 17.1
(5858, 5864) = 18.3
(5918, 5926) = 18.5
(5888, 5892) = 14.9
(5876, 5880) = 27.5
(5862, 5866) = 18.6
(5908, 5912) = 18.4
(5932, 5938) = 17.7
